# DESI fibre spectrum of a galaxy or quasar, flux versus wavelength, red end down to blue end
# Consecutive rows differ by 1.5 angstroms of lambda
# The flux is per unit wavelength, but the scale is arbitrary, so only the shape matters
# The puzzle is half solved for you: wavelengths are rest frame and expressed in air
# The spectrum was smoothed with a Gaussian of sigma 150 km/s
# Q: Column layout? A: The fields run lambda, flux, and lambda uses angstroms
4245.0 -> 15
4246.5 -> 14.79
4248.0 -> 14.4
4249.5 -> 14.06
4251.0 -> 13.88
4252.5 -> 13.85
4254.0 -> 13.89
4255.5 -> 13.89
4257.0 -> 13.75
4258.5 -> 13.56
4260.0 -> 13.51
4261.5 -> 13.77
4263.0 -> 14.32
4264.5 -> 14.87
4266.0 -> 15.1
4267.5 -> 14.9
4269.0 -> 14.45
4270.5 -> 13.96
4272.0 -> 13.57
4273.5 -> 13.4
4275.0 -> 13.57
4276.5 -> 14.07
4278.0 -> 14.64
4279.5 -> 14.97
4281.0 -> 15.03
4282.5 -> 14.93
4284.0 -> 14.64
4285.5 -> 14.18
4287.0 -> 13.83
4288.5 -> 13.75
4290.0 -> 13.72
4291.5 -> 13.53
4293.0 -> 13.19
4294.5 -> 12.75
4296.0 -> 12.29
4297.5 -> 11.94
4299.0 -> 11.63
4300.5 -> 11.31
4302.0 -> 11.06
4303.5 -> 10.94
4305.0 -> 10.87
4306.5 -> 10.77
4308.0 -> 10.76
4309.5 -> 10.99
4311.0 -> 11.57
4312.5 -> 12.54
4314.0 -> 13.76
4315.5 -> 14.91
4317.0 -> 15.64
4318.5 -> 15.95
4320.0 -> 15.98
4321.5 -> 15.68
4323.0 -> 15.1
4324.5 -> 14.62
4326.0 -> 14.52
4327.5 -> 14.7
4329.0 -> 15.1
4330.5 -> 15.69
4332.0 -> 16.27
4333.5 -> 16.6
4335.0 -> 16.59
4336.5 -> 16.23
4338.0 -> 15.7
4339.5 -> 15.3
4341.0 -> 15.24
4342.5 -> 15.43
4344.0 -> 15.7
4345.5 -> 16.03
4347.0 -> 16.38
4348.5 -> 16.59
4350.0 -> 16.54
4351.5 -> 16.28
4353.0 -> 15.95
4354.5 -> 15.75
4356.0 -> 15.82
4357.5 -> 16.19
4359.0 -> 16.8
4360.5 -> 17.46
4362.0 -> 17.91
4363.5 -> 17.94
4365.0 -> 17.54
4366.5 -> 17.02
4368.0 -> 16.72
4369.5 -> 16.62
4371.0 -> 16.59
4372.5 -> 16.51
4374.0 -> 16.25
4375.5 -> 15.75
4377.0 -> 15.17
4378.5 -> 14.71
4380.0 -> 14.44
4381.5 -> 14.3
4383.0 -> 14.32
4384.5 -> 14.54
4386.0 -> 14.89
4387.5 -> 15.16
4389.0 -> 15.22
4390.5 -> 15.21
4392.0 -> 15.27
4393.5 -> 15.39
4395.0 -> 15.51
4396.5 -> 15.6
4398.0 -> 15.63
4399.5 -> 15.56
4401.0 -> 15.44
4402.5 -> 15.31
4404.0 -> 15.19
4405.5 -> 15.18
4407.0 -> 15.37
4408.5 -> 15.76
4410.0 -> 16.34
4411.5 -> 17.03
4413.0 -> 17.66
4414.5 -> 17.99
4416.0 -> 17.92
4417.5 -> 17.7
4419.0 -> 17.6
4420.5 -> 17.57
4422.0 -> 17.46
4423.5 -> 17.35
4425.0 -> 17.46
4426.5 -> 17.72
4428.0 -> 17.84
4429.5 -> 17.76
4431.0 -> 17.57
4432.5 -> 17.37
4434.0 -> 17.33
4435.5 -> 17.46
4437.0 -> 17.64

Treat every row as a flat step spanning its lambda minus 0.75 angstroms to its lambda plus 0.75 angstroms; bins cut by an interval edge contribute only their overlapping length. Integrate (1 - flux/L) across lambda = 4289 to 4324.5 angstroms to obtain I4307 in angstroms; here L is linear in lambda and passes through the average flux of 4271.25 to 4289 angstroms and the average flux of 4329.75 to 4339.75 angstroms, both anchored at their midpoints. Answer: 5.2 angstroms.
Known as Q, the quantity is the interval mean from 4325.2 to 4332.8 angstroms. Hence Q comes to 15.3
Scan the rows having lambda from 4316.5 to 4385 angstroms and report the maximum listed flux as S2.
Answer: 17.94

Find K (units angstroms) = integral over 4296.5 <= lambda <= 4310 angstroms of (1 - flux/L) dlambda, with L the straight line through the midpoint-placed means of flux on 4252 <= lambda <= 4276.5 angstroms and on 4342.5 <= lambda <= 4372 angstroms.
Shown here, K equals 3.5 angstroms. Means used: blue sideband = 14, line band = 11.2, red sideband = 16.6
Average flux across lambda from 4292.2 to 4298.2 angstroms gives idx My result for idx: 12.6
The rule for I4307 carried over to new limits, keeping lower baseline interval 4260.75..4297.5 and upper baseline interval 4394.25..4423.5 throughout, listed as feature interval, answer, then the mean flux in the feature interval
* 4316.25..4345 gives -1.2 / 15.6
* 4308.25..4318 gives 1.0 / 13.2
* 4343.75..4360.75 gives -1.0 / 16.3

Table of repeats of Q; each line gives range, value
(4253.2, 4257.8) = 13.8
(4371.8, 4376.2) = 16.2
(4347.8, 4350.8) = 16.6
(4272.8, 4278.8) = 13.9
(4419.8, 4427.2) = 17.5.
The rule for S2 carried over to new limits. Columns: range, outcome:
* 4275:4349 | 16.6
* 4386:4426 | 17.99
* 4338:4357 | 16.59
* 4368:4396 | 16.72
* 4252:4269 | 15.1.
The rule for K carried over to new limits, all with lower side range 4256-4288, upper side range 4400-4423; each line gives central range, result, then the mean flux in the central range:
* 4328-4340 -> -0.5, 15.9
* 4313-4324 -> -0.1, 15.2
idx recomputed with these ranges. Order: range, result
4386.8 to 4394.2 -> 15.2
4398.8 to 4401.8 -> 15.5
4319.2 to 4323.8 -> 15.6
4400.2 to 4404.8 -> 15.3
